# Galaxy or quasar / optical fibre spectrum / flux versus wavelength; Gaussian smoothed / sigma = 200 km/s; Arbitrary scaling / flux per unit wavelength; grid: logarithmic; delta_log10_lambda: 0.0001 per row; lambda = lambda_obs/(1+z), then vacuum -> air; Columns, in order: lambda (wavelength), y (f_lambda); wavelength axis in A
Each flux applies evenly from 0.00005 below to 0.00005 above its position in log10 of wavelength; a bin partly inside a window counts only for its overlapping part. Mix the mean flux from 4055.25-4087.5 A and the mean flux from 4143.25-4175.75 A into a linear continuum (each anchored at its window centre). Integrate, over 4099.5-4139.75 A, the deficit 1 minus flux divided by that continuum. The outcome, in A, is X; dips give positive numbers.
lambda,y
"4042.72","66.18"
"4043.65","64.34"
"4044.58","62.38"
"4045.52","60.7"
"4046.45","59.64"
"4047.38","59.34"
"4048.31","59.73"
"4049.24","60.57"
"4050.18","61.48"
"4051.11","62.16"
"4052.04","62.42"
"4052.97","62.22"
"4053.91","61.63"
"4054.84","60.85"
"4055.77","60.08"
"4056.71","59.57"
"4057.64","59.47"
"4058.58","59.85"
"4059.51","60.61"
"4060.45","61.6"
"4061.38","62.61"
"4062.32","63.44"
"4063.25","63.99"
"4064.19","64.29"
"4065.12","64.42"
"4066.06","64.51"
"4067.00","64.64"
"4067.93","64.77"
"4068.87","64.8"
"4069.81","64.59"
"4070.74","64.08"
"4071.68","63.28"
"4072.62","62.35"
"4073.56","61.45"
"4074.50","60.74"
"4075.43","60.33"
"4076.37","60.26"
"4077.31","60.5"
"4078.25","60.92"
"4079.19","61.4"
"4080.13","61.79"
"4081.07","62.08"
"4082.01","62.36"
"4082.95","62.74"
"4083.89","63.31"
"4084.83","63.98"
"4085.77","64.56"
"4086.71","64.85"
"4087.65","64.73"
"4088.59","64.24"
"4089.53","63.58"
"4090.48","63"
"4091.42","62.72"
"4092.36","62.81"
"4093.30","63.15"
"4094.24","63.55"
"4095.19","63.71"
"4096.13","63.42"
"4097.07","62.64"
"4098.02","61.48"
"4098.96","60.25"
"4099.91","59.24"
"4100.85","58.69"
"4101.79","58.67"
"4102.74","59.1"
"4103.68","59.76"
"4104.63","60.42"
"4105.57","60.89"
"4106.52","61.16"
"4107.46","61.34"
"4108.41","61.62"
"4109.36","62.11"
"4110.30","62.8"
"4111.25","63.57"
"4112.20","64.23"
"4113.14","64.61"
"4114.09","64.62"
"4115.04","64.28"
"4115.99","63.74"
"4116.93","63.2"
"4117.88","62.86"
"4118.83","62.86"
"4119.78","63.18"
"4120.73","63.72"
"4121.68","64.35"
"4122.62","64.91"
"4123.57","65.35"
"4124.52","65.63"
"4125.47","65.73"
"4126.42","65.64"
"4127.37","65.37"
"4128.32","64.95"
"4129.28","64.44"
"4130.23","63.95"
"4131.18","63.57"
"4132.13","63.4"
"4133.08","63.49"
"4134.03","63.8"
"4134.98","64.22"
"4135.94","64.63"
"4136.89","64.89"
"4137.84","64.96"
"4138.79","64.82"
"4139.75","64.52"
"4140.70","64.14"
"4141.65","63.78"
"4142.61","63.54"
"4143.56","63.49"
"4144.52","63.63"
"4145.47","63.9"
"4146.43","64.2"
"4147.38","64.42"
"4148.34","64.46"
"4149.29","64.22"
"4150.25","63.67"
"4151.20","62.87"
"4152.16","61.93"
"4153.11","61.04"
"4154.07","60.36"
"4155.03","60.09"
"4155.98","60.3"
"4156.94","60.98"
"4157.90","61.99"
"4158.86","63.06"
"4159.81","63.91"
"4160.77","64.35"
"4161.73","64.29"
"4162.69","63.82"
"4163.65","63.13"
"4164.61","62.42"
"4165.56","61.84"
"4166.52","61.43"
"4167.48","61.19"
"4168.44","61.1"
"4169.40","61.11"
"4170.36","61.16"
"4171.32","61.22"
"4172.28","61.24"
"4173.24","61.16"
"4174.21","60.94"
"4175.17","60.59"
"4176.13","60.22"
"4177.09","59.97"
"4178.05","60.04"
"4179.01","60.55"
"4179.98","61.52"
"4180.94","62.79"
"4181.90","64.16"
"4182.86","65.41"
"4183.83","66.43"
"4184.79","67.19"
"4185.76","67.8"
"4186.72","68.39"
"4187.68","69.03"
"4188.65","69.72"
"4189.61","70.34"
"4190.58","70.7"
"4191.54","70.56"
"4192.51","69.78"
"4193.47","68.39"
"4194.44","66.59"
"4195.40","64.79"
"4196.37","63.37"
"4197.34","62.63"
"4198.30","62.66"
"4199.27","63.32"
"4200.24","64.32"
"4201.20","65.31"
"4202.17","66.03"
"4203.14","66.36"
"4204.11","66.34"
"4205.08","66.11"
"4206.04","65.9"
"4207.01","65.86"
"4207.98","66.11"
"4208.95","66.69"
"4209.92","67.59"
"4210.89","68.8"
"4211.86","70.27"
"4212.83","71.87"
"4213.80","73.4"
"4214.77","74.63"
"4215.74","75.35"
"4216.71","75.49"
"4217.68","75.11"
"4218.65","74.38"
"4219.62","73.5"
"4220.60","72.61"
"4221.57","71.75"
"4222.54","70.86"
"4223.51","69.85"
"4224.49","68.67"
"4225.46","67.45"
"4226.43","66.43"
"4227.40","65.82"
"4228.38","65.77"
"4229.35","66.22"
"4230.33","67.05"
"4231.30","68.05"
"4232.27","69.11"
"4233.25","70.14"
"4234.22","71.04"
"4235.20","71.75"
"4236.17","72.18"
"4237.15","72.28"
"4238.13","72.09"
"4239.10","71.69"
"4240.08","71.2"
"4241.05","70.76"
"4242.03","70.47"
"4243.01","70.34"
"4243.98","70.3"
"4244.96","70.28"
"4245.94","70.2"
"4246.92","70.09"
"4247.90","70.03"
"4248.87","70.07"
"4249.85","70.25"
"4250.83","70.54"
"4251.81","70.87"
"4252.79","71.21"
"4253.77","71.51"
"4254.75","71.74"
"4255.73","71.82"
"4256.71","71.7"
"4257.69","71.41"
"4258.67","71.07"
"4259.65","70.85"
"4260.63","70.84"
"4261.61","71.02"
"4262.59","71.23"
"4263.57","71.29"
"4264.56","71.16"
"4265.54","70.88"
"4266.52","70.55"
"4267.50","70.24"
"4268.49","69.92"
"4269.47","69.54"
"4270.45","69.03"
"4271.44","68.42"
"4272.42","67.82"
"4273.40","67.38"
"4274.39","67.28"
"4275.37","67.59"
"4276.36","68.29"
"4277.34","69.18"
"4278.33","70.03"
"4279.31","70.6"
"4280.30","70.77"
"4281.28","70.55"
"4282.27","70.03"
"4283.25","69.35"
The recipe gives -0.54 A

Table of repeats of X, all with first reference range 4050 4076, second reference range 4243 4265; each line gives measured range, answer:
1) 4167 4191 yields 1.35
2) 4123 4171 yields 1.98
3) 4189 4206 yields 0.50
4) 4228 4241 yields 0.01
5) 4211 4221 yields -0.62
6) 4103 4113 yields 0.40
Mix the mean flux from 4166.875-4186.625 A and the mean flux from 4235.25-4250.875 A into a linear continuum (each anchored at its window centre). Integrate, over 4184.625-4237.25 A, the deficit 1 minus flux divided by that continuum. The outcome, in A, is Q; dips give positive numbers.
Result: -1.6 A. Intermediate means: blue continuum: 62.4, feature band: 68.7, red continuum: 70.8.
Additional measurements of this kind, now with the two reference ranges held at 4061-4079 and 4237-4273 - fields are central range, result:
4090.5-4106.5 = 0.7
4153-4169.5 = 1.2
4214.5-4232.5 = -0.3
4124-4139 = 0.2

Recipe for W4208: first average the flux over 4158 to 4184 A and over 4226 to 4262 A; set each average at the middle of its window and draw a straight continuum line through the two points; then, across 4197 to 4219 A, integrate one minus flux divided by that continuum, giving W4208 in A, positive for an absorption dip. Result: -0.7 A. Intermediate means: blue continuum 62.1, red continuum 70.2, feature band 68.5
